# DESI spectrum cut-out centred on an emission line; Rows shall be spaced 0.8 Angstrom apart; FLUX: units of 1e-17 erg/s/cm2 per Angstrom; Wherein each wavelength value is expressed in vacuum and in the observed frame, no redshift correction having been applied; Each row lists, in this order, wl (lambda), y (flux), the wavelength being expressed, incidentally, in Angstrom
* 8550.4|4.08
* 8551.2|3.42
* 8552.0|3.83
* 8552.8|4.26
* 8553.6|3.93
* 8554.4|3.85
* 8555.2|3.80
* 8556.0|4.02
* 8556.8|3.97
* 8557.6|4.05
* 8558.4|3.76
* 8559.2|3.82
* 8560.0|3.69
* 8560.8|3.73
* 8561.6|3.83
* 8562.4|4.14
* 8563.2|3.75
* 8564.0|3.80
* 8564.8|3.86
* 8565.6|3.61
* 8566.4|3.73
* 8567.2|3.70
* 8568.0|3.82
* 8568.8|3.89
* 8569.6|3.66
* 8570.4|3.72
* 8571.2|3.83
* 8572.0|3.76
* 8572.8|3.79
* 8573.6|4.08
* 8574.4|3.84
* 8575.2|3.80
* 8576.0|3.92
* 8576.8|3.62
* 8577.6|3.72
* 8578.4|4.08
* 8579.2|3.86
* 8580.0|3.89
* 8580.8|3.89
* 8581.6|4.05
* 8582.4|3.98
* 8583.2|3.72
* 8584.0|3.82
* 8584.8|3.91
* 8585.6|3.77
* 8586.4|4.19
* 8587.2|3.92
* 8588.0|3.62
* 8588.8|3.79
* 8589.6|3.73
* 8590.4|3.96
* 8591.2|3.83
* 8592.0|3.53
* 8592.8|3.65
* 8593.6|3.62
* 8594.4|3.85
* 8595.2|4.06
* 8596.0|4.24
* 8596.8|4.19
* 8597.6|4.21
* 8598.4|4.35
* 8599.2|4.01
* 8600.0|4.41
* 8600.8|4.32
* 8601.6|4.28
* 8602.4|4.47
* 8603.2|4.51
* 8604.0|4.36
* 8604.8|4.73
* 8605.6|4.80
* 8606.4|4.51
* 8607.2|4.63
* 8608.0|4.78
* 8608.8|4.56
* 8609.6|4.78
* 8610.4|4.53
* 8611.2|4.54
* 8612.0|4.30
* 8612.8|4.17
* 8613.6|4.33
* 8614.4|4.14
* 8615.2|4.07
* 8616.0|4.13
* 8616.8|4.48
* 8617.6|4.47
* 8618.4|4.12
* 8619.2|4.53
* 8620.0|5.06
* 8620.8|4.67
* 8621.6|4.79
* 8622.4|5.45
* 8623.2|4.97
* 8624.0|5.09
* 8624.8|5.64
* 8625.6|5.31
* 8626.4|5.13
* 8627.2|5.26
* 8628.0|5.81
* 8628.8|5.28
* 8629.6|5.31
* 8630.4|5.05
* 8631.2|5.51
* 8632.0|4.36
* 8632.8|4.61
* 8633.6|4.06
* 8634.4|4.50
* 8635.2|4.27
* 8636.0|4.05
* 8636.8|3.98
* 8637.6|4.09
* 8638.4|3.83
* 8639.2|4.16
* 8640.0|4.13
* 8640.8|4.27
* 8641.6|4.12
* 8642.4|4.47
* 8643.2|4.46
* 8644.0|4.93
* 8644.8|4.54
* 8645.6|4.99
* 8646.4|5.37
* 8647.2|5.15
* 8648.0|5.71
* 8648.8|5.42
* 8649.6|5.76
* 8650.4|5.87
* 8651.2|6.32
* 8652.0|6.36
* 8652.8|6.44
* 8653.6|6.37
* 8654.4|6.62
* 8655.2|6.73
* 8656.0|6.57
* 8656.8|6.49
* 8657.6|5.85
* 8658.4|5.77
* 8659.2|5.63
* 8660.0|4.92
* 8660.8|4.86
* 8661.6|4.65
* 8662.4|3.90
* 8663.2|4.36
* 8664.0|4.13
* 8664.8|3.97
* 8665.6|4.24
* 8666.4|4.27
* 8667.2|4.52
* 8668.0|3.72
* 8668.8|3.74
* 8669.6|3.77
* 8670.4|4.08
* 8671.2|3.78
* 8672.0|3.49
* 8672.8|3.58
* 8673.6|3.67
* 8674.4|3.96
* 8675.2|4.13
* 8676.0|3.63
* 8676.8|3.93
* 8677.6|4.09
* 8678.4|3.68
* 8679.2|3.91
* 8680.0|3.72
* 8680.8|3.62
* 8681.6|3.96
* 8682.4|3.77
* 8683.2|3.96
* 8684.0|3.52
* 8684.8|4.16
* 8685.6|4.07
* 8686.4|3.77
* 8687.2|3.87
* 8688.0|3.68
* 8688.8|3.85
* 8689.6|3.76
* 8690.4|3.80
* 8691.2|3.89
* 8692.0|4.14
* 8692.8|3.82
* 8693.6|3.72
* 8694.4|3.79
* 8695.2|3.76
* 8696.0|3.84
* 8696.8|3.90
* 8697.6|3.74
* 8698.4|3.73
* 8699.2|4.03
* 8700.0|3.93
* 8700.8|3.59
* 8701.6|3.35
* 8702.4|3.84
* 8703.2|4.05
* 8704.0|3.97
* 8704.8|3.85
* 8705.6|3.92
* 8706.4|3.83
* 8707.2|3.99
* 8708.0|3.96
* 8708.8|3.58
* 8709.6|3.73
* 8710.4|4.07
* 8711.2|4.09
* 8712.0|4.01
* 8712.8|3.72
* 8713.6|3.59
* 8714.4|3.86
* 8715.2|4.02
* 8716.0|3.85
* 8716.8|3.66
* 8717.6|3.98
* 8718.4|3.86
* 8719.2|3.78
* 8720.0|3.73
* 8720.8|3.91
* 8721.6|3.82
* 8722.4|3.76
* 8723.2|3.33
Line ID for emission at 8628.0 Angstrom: H-alpha 6563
